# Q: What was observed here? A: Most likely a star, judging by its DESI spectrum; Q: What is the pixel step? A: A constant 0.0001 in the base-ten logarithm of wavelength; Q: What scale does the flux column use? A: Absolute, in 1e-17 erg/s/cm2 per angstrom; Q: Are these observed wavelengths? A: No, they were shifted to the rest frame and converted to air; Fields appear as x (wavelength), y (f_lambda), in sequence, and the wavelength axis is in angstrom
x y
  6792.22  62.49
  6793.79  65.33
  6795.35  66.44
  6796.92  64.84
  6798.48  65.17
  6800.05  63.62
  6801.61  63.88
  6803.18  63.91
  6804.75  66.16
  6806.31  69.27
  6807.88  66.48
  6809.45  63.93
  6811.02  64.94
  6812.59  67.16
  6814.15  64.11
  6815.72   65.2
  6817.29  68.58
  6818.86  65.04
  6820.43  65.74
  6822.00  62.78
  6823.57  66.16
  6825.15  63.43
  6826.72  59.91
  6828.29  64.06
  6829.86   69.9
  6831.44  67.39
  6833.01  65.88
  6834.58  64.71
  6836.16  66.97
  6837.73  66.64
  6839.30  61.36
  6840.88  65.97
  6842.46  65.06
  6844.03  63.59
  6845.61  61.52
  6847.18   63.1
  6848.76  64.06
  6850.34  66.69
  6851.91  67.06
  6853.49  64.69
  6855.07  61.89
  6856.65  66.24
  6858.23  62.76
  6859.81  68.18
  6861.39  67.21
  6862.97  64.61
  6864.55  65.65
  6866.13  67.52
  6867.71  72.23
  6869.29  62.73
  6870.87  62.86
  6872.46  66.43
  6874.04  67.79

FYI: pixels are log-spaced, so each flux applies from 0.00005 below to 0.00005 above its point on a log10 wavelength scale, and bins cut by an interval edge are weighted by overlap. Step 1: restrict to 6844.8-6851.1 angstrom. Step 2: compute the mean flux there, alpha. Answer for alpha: 63.8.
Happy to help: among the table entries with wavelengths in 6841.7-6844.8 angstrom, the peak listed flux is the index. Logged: 65.06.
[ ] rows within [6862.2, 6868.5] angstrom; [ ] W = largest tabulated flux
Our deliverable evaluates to 72.23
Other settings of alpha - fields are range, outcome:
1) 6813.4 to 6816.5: 64.6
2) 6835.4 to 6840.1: 65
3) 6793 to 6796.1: 65.8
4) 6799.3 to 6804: 63.8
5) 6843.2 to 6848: 62.8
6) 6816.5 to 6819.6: 66.8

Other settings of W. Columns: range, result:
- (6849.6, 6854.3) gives 67.06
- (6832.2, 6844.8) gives 66.97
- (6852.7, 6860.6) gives 68.18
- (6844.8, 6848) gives 63.1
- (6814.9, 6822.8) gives 68.58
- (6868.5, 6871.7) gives 62.86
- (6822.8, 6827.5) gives 66.16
